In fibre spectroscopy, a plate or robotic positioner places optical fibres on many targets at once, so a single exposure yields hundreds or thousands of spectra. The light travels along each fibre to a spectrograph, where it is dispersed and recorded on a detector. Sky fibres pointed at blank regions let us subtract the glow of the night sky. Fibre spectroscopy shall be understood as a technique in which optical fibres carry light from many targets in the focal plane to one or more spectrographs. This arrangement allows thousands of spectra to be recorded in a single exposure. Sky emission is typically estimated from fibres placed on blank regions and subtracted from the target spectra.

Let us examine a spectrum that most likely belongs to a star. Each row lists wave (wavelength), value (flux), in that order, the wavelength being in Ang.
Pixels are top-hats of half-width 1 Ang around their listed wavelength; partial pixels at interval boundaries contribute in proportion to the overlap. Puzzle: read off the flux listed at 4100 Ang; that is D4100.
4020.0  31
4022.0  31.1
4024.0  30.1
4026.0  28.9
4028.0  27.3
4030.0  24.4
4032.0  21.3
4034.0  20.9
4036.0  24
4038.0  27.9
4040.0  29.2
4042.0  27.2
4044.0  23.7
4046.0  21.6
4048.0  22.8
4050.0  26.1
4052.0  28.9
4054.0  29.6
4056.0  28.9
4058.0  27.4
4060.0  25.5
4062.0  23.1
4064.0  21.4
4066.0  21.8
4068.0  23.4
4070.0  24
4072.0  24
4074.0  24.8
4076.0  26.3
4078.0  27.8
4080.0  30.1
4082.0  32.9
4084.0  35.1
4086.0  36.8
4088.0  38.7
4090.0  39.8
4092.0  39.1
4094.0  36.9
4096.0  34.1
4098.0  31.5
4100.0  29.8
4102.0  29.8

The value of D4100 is 29.8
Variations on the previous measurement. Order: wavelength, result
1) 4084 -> 35.1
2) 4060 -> 25.5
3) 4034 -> 20.9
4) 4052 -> 28.9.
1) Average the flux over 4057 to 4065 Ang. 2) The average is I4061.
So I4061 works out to 24.4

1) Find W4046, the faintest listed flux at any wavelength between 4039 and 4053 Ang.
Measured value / 21.6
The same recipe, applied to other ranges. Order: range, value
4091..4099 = 31.5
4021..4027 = 28.9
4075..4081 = 26.3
